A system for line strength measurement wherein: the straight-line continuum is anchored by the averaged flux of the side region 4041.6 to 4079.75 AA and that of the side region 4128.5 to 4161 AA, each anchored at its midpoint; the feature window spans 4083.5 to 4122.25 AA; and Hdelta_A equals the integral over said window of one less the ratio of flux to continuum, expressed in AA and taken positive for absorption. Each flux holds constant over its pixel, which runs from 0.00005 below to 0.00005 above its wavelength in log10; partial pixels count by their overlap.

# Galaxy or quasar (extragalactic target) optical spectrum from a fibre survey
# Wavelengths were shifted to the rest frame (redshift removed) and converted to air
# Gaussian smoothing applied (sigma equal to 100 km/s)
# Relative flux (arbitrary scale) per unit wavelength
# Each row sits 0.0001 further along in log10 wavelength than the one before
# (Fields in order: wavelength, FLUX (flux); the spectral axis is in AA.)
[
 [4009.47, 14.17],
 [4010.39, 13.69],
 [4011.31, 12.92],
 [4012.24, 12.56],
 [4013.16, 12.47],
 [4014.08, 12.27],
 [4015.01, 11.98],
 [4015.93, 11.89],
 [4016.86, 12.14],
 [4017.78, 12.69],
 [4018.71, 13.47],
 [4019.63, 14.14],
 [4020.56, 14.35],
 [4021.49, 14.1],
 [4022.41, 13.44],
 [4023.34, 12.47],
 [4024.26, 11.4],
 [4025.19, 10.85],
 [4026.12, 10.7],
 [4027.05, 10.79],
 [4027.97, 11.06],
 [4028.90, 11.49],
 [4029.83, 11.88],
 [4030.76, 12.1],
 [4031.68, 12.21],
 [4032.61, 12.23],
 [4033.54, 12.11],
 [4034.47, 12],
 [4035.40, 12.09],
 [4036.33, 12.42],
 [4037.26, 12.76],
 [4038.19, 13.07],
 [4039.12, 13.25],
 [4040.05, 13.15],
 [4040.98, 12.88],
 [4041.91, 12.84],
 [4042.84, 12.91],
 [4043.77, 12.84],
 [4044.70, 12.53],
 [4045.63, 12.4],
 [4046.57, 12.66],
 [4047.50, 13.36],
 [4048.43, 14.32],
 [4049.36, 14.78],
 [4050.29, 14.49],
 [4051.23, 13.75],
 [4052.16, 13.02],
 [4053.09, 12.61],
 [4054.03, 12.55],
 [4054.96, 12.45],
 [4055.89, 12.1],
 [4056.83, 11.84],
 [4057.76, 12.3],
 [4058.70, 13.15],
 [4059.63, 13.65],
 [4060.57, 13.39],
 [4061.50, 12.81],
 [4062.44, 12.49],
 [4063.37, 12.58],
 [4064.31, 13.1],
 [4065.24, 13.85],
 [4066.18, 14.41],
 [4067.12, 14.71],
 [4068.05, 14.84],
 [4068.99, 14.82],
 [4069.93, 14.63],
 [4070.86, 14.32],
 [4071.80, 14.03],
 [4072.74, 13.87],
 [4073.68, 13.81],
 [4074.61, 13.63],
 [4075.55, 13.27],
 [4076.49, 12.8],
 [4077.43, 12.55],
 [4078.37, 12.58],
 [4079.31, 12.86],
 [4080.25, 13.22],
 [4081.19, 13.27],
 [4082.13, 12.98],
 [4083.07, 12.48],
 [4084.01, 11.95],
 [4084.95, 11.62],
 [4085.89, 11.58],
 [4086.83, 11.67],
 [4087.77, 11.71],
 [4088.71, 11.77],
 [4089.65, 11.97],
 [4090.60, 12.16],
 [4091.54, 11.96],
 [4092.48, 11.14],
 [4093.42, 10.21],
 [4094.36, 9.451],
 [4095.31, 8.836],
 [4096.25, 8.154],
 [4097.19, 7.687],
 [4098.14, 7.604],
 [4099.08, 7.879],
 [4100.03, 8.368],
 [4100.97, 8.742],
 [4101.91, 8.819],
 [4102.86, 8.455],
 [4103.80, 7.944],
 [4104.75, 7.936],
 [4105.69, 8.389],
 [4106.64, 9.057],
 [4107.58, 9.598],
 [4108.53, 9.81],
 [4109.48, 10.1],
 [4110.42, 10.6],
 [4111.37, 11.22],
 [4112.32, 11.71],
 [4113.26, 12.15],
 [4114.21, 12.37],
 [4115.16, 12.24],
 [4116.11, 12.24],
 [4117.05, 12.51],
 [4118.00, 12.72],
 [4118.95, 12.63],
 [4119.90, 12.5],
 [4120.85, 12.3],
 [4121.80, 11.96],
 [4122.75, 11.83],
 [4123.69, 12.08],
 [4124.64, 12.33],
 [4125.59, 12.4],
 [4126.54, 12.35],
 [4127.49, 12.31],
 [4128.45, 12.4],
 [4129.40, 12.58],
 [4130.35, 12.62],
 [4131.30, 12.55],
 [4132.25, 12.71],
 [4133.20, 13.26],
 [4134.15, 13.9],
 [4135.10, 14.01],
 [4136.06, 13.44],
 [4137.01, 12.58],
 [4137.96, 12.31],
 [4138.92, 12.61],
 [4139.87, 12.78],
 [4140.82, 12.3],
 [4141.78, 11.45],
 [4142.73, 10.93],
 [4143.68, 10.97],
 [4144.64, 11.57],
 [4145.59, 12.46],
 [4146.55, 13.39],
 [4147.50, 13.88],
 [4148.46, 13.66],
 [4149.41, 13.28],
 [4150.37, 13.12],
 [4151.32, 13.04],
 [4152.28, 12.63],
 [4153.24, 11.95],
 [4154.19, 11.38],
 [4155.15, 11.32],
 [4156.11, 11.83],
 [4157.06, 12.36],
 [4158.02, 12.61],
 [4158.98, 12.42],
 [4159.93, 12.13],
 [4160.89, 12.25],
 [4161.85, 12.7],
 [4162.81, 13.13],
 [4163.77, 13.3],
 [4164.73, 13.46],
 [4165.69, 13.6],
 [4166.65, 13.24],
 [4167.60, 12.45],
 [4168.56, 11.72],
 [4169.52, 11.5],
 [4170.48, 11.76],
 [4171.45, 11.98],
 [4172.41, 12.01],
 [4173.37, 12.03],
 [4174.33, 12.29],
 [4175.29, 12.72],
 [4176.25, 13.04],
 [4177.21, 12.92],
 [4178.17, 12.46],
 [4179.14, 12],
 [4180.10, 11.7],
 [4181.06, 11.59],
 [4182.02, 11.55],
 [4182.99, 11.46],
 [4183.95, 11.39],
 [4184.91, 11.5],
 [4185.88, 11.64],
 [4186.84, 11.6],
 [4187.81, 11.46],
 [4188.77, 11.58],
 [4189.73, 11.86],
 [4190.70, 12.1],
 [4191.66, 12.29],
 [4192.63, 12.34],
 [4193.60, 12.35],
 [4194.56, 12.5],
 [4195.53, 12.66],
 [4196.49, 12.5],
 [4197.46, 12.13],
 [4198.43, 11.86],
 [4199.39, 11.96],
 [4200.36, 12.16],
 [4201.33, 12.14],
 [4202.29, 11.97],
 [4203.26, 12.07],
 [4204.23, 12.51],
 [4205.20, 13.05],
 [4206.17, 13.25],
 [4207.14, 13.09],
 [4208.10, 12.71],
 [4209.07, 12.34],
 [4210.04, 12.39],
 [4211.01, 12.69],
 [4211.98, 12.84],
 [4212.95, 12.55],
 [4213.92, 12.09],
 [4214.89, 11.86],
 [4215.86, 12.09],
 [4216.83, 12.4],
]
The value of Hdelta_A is 7.2 AA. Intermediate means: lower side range 13.3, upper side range 12.5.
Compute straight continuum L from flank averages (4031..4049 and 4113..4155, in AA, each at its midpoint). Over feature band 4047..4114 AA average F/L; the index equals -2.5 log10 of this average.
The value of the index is 0.07 mag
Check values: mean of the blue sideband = 12.7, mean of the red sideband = 12.5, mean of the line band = 11.9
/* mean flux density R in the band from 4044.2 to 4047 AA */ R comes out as 12.5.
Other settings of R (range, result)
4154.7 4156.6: 11.6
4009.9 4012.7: 13.1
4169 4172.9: 11.8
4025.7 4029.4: 11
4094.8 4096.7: 8.5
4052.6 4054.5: 12.6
